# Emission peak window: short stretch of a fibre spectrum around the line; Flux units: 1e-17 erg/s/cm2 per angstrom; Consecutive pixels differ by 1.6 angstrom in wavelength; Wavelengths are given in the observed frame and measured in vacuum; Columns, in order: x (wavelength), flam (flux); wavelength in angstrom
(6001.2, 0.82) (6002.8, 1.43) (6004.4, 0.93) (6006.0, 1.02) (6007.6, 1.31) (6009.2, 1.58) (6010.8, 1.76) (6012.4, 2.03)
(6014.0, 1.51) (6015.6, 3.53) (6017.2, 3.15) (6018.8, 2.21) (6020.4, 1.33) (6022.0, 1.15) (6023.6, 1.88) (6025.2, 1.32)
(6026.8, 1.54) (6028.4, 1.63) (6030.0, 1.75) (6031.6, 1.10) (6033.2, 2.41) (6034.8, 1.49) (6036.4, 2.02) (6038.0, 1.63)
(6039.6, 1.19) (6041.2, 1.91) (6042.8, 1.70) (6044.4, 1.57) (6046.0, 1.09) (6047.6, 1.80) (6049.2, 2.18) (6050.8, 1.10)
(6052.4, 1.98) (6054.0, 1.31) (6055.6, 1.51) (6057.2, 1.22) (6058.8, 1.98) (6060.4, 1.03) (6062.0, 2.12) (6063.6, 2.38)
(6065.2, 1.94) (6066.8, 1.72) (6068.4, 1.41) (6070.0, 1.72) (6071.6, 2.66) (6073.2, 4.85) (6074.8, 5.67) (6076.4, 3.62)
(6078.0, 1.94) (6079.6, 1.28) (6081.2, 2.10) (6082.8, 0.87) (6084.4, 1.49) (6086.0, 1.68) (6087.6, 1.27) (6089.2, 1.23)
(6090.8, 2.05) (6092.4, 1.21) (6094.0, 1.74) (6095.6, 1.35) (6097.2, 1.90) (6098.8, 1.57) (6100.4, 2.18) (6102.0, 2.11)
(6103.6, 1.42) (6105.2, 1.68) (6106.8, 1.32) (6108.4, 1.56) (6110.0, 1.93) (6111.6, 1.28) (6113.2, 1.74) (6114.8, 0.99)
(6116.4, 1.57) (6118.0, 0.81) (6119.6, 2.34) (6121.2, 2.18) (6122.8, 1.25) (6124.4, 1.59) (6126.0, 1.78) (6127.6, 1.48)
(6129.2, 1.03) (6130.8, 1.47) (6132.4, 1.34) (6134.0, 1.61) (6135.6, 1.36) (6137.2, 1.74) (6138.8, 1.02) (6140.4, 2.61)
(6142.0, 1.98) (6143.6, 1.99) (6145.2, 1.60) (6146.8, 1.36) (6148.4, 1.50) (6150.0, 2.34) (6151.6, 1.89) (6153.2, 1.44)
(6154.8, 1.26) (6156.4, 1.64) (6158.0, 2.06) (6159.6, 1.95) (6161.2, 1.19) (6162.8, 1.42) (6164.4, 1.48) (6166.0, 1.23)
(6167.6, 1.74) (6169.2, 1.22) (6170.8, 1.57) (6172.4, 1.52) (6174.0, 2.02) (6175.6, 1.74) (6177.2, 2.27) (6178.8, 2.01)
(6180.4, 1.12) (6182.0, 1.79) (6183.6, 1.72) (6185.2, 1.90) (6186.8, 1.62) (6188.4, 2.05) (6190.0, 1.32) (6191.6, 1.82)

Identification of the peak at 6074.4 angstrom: [O III]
